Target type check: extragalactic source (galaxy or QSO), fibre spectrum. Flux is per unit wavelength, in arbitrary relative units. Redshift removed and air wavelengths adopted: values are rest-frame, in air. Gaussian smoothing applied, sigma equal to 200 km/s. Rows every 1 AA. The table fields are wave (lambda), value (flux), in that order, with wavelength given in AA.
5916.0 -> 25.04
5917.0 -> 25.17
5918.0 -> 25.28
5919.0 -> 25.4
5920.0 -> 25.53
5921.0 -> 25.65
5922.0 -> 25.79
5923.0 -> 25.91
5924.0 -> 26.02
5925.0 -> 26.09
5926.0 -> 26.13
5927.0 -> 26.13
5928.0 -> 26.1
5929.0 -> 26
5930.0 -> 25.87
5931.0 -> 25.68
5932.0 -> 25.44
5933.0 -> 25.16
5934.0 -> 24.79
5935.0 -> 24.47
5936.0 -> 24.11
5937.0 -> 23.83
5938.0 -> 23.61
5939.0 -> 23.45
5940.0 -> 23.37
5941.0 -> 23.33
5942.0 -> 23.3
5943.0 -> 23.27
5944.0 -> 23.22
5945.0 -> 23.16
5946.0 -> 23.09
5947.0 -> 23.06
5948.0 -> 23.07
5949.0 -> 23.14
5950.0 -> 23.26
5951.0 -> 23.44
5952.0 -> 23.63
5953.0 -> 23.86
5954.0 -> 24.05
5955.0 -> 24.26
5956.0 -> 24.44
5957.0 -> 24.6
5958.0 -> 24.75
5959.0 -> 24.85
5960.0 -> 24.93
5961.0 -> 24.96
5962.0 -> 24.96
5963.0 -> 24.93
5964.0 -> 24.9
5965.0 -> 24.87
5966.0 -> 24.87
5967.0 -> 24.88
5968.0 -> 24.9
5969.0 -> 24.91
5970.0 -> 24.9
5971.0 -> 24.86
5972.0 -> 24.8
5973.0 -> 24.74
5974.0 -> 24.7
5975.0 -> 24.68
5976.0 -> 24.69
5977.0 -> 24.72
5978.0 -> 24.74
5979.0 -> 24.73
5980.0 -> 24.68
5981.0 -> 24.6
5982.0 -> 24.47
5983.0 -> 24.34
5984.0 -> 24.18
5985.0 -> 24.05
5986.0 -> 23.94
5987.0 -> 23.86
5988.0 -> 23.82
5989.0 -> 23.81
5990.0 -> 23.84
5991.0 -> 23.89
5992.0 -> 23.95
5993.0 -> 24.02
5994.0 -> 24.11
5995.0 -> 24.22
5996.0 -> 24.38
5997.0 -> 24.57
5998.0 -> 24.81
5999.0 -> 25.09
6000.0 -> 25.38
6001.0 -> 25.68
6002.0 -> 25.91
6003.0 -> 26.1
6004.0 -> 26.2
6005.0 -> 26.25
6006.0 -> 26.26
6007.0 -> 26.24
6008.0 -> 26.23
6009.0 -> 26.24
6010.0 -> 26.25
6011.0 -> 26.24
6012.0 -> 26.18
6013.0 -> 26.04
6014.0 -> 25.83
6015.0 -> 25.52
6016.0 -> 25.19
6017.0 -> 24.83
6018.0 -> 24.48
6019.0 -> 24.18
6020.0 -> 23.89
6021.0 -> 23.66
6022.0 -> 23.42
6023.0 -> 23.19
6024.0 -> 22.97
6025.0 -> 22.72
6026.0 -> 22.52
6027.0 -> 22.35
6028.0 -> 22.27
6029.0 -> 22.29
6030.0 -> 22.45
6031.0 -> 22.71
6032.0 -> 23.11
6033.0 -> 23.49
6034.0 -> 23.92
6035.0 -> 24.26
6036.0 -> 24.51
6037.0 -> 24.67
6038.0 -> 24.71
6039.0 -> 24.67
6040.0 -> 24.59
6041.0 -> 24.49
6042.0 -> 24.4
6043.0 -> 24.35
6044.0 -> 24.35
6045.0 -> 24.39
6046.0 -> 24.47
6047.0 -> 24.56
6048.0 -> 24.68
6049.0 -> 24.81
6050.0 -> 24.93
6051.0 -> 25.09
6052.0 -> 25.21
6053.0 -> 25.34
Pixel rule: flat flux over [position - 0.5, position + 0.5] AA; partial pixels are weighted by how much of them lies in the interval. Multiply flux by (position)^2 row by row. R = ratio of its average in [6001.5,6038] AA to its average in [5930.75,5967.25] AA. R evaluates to 1.04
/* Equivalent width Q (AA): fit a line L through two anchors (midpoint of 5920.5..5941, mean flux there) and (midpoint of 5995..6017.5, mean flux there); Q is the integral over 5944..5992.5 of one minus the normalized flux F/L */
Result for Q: 2.1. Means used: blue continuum 25.1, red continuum 25.7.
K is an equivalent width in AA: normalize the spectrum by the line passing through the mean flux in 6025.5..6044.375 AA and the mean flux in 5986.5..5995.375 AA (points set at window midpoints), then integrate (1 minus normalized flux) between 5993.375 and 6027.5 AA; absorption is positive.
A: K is -1.5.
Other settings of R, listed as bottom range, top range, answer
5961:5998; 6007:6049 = 1.01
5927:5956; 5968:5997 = 1.03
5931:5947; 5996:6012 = 1.10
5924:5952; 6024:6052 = 1.02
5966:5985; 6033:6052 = 1.02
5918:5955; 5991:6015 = 1.06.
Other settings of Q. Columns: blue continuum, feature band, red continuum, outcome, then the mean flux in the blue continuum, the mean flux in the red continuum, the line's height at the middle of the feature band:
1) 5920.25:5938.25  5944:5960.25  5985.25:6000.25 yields 0.8 AA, 25.4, 24.2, 25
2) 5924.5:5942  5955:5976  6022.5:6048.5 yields -0.3 AA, 24.9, 23.7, 24.5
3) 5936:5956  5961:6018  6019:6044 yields -3.4 AA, 23.5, 23.6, 23.5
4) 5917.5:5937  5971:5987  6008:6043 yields 0.2 AA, 25.5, 24.2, 24.8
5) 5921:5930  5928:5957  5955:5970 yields 1.6 AA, 26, 24.8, 25.5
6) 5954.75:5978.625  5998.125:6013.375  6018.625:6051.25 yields -1.1 AA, 24.8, 23.8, 24.2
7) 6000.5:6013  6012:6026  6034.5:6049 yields 0.7 AA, 26.1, 24.5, 25.6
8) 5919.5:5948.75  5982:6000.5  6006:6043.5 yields 0.1 AA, 24.6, 24.3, 24.4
